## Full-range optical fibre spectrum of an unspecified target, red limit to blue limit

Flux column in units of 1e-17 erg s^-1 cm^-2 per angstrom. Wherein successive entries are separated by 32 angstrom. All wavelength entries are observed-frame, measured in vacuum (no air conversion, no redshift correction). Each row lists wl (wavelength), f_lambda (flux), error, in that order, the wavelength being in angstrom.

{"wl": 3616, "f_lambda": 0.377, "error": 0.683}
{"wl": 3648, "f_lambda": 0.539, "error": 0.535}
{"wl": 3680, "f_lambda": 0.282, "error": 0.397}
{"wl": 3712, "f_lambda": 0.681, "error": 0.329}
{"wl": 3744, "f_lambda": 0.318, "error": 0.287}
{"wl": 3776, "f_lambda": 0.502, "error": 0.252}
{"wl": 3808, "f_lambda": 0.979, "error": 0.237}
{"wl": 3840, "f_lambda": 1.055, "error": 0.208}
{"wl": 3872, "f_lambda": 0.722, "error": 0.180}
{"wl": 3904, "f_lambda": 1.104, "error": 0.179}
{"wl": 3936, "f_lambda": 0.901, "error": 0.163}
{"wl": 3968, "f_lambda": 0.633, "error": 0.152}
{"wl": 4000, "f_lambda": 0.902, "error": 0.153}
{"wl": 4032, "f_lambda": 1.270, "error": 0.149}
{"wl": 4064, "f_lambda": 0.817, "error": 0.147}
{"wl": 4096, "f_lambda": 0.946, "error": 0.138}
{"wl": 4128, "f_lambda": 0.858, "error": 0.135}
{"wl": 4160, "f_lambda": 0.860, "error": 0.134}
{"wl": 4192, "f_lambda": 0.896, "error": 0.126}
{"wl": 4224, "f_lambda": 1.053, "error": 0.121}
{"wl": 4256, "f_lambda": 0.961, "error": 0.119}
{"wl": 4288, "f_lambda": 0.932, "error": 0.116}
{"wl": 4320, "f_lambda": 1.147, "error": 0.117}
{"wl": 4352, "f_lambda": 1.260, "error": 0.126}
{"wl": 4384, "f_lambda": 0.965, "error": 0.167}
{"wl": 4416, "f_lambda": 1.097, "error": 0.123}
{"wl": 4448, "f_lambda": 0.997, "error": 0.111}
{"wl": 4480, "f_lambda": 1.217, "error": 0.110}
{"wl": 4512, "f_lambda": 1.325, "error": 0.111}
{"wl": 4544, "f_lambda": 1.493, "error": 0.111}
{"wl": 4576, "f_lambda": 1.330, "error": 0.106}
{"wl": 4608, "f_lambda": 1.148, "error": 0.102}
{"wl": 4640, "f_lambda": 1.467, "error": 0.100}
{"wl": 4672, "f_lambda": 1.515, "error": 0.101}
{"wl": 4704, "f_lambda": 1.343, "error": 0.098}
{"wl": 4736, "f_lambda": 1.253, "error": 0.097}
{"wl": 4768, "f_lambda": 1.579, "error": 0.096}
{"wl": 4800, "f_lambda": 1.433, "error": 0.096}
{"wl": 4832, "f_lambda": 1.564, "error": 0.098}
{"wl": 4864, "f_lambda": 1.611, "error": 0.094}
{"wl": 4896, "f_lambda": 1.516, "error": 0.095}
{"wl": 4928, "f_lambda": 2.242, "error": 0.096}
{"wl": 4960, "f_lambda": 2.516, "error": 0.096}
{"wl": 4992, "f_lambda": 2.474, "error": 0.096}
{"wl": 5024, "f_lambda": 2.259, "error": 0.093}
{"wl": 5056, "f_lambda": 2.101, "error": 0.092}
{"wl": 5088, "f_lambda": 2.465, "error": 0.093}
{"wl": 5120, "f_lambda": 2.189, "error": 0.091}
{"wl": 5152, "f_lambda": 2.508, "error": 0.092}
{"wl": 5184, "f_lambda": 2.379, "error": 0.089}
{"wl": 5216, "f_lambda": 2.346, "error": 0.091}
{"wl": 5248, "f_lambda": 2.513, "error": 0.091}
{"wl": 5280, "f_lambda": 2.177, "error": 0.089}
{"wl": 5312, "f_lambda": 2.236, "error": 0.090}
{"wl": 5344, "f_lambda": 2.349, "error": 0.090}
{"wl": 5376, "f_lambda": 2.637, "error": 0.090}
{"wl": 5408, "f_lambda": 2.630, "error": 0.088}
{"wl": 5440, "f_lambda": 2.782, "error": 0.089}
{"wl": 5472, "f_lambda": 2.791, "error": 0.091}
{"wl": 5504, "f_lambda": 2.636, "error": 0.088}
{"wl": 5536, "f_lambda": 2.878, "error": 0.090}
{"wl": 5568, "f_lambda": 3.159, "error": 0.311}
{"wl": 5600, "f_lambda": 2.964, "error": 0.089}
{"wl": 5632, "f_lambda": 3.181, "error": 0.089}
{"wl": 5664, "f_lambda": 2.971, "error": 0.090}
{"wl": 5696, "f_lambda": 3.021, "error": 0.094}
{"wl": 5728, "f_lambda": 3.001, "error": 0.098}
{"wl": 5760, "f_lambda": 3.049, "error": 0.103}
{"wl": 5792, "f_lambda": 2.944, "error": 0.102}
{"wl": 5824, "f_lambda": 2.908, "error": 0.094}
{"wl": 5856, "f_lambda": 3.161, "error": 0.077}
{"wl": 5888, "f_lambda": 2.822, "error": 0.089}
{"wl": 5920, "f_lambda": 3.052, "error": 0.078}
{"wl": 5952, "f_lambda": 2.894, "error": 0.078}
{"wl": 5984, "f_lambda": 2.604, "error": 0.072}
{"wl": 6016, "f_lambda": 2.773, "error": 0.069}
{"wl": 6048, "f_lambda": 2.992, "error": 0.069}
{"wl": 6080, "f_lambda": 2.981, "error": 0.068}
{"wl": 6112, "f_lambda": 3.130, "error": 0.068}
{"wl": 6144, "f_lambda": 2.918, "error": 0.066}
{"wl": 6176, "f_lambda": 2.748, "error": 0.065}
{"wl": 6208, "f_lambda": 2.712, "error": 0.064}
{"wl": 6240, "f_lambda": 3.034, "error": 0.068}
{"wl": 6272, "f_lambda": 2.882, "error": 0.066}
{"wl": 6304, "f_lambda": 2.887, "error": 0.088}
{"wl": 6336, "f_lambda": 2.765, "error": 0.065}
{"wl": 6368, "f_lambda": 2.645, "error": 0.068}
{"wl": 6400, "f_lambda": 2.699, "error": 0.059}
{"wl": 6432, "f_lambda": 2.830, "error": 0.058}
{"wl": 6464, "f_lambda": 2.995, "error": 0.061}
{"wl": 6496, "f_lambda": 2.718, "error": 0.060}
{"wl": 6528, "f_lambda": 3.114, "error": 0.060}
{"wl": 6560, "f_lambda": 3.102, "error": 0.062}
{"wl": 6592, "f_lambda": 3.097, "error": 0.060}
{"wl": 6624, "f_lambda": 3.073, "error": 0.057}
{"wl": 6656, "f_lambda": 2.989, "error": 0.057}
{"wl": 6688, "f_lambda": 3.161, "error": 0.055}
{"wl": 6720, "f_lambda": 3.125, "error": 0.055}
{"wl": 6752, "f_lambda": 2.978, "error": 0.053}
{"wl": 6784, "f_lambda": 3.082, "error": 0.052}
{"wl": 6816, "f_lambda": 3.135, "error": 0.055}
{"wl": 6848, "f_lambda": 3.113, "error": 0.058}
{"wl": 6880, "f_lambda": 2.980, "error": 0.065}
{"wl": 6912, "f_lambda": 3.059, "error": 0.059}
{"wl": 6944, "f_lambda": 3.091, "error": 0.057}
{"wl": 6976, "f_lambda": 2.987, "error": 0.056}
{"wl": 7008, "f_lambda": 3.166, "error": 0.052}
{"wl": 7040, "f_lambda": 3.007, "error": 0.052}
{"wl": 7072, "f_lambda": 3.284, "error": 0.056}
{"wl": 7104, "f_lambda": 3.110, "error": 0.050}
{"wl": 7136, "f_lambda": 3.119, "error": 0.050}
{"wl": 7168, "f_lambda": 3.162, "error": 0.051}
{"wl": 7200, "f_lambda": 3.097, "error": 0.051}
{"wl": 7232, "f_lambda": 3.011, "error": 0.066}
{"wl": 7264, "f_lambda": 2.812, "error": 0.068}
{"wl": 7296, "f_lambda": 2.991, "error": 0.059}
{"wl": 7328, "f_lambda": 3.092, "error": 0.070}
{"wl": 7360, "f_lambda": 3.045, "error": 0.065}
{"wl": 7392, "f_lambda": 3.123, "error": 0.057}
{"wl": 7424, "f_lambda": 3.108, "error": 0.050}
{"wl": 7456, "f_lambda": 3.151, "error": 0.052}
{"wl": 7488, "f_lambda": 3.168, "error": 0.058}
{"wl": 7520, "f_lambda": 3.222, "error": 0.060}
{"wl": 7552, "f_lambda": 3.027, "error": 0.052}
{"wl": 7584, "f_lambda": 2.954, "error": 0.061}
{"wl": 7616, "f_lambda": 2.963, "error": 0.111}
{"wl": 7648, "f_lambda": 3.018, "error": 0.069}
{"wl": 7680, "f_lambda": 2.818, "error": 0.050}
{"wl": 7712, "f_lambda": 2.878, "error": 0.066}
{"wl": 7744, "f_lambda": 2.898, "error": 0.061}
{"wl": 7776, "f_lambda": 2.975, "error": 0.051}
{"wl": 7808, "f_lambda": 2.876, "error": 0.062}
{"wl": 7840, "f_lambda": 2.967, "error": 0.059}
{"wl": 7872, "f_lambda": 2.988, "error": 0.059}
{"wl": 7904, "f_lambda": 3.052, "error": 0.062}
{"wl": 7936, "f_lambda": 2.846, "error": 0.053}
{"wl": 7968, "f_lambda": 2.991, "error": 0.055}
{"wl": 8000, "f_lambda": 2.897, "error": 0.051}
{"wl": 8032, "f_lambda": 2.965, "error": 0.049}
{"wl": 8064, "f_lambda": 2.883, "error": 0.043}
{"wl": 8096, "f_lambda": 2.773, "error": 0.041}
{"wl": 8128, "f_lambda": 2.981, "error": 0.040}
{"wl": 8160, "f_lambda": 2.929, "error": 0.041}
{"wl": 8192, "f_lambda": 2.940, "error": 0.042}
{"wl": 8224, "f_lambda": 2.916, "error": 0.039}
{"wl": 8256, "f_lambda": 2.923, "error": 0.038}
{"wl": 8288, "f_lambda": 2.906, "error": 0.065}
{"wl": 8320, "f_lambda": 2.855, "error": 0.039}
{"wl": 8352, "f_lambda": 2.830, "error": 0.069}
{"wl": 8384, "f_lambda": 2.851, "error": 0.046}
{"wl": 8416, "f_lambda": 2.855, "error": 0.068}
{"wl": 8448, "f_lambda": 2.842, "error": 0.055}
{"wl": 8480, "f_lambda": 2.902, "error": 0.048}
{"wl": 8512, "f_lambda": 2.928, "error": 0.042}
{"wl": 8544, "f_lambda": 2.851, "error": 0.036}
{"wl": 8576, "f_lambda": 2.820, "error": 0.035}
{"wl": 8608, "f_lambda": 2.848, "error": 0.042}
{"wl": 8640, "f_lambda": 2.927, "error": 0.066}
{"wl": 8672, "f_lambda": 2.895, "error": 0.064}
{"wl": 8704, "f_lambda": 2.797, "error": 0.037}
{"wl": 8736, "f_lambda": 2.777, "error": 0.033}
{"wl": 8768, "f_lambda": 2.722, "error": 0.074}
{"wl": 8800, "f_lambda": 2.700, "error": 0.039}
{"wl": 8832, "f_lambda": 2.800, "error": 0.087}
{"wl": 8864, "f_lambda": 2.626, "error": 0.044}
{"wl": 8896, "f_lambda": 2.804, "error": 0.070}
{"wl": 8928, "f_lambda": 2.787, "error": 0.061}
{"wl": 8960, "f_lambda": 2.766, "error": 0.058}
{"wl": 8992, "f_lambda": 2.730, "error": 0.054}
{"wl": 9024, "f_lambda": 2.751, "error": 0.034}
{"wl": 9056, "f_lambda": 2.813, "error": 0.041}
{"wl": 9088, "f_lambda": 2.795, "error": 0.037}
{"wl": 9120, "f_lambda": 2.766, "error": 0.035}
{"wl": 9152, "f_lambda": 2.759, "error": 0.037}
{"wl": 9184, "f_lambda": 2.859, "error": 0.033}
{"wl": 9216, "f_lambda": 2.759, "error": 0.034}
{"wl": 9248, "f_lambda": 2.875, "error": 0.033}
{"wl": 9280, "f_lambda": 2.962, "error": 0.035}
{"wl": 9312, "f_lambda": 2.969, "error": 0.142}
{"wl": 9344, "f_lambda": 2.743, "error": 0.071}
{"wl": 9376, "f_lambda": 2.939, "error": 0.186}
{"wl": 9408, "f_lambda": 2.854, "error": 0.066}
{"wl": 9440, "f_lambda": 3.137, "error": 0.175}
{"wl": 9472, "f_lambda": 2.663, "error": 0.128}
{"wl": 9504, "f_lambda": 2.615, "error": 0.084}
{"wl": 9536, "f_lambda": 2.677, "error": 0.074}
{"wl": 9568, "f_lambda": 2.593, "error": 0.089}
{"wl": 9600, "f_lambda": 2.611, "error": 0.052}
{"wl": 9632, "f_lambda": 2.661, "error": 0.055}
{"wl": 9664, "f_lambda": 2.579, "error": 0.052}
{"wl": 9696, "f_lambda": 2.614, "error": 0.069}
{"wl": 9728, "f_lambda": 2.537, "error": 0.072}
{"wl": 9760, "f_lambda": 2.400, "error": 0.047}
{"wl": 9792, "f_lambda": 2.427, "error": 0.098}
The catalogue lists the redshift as 0.23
